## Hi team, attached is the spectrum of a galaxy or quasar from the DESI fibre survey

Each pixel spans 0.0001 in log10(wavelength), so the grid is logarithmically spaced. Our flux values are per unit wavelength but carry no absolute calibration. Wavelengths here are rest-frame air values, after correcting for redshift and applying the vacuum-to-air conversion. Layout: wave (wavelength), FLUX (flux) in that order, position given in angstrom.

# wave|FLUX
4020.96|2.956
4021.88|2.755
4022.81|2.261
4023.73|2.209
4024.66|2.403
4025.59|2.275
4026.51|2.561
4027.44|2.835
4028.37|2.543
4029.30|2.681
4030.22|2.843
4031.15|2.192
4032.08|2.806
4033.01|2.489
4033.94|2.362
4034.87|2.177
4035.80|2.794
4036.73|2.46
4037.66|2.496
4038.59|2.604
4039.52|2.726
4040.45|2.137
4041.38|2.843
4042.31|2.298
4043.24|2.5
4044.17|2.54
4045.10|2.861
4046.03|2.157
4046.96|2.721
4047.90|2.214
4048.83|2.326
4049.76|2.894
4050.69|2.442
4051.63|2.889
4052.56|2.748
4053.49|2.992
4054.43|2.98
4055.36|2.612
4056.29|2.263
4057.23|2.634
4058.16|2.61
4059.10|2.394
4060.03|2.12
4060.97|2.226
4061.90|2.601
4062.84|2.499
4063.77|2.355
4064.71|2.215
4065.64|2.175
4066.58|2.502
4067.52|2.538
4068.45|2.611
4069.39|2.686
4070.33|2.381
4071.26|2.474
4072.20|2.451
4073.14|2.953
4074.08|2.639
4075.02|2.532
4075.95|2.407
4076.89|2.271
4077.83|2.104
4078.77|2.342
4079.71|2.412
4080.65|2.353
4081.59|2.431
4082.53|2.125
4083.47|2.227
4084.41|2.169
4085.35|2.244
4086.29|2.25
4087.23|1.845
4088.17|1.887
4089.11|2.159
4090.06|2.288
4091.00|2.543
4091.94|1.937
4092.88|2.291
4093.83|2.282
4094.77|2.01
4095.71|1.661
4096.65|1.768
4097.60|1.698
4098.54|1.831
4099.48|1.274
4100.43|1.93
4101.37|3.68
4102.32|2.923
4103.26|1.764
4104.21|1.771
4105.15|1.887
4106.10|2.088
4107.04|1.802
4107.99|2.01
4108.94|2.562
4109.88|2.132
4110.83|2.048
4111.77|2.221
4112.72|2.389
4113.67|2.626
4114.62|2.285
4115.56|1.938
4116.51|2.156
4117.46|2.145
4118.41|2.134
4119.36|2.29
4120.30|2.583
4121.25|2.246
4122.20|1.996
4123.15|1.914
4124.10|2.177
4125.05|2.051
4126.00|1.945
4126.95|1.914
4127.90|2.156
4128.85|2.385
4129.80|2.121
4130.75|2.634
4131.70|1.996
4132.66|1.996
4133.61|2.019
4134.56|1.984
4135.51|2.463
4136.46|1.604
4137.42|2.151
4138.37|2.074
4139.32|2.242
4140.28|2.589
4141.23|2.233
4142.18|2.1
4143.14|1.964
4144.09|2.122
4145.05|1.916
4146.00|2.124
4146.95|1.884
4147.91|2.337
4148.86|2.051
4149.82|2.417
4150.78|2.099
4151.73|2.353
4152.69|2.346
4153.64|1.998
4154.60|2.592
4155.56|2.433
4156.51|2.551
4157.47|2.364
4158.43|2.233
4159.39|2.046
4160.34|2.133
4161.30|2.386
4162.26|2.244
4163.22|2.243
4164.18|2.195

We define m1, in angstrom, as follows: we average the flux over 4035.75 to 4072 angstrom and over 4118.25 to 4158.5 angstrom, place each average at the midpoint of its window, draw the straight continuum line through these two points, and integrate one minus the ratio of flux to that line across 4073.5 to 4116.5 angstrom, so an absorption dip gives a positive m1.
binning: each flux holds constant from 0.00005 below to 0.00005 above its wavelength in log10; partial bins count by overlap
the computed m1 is 3.2 angstrom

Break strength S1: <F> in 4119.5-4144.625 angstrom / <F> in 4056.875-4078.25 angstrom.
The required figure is 0.87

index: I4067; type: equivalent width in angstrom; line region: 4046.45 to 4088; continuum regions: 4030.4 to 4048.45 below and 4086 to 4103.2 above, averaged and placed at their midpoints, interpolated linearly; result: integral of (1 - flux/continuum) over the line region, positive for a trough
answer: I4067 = -2.5 angstrom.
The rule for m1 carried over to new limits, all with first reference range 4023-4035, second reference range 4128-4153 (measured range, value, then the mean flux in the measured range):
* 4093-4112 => 1.7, 2.07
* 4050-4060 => -0.9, 2.64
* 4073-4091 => 0.3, 2.29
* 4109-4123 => 0.0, 2.23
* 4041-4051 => -0.3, 2.53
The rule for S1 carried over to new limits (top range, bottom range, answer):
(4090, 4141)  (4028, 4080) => 0.85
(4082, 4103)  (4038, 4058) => 0.82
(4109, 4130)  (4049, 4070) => 0.86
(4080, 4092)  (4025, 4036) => 0.87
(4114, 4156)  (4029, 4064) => 0.85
